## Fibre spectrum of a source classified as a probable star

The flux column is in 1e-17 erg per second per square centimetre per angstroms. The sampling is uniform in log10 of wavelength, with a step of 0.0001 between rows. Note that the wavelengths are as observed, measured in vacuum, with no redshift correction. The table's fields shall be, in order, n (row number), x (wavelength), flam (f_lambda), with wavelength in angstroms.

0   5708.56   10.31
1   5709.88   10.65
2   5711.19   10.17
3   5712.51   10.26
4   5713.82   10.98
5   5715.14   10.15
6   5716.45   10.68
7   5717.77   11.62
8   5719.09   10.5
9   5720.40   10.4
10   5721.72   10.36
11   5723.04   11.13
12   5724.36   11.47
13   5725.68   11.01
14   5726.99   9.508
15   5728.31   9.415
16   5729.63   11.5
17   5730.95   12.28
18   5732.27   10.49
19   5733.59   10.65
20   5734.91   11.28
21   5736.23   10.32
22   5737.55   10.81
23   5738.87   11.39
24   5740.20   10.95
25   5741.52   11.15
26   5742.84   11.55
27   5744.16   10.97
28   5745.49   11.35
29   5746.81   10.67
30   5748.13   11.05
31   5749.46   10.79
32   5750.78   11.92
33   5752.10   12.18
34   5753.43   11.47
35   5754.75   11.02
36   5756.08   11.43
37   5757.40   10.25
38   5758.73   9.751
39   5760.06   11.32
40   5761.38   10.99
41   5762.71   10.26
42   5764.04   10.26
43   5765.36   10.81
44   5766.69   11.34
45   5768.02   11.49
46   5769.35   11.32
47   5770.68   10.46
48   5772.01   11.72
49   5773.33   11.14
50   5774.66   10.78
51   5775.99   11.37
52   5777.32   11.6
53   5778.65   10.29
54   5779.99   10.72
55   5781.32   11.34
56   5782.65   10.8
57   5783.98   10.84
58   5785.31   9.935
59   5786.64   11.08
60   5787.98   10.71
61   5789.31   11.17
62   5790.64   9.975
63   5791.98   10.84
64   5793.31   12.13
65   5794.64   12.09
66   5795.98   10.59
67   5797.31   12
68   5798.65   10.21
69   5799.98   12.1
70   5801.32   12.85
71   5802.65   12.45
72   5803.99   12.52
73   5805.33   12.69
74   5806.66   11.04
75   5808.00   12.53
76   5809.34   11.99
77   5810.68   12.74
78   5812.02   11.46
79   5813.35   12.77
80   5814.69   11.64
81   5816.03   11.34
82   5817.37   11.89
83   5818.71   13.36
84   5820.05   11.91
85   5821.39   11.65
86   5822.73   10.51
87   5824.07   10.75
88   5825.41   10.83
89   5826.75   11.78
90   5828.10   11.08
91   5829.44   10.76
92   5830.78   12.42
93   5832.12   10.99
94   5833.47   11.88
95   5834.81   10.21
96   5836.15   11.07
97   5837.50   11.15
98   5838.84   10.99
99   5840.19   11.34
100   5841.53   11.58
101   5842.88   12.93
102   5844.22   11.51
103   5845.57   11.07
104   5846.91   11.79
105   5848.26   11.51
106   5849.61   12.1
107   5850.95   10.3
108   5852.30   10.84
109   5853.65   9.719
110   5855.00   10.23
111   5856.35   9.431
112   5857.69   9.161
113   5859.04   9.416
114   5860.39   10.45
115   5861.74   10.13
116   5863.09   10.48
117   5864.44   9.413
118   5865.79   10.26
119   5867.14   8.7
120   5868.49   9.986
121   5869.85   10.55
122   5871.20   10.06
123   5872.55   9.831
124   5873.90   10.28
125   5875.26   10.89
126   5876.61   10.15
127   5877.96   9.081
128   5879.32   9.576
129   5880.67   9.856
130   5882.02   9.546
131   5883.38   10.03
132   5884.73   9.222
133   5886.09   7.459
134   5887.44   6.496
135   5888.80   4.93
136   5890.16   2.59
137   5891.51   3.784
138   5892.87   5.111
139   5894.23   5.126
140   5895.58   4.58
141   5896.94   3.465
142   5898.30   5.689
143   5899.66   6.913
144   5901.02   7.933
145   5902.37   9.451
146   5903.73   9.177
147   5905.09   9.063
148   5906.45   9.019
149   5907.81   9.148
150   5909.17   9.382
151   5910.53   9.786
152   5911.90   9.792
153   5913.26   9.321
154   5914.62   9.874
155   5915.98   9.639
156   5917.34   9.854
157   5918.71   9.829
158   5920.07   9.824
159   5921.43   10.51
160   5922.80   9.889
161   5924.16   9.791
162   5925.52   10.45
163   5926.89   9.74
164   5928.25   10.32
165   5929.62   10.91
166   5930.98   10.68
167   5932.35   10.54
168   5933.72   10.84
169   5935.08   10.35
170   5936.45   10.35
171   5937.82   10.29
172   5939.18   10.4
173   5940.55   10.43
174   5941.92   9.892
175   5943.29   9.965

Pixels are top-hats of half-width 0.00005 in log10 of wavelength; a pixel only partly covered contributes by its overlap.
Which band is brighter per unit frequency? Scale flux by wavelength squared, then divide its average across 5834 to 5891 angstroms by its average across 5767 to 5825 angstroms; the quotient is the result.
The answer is 0.9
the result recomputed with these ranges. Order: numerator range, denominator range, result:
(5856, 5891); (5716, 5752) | 0.87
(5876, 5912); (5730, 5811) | 0.71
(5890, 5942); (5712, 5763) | 0.86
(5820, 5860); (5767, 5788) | 1.02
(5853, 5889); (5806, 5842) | 0.84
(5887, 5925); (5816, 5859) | 0.72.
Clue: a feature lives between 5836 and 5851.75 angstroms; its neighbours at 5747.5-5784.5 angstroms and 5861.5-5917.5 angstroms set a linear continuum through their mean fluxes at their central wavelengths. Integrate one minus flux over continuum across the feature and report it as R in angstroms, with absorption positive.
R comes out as -3.5 angstroms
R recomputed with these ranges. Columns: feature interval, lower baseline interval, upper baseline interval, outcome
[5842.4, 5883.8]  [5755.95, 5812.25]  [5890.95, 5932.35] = -2.8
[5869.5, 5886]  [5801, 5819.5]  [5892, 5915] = -1.5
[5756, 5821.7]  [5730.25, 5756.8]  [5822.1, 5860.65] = -1.6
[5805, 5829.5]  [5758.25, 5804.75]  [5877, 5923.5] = -3.6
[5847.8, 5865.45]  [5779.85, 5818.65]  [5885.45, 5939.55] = -0.3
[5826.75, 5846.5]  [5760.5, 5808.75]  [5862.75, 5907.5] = -3.6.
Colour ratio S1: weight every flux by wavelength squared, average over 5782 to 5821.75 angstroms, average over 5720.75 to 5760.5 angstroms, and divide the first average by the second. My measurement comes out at 1.08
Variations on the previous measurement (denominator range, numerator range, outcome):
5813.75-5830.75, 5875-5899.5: 0.62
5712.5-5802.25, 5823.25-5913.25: 0.89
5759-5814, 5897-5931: 0.86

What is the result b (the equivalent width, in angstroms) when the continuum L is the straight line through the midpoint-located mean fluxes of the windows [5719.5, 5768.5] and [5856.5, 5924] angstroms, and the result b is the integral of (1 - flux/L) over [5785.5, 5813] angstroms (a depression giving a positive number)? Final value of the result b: -4.3 angstroms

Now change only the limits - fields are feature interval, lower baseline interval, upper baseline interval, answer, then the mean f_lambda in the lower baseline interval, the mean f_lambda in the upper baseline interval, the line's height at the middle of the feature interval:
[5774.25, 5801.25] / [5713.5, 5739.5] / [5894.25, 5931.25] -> -2.3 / 10.8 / 8.95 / 10.2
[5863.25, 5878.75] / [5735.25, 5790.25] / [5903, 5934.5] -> 0.4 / 11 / 9.89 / 10.2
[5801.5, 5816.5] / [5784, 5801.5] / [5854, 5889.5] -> -1.9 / 11.1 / 9.44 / 10.8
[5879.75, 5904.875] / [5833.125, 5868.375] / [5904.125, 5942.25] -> 8.5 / 10.7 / 9.99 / 10.3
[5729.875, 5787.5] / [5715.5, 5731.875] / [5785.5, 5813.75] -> 1.0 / 10.8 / 11.7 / 11.2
